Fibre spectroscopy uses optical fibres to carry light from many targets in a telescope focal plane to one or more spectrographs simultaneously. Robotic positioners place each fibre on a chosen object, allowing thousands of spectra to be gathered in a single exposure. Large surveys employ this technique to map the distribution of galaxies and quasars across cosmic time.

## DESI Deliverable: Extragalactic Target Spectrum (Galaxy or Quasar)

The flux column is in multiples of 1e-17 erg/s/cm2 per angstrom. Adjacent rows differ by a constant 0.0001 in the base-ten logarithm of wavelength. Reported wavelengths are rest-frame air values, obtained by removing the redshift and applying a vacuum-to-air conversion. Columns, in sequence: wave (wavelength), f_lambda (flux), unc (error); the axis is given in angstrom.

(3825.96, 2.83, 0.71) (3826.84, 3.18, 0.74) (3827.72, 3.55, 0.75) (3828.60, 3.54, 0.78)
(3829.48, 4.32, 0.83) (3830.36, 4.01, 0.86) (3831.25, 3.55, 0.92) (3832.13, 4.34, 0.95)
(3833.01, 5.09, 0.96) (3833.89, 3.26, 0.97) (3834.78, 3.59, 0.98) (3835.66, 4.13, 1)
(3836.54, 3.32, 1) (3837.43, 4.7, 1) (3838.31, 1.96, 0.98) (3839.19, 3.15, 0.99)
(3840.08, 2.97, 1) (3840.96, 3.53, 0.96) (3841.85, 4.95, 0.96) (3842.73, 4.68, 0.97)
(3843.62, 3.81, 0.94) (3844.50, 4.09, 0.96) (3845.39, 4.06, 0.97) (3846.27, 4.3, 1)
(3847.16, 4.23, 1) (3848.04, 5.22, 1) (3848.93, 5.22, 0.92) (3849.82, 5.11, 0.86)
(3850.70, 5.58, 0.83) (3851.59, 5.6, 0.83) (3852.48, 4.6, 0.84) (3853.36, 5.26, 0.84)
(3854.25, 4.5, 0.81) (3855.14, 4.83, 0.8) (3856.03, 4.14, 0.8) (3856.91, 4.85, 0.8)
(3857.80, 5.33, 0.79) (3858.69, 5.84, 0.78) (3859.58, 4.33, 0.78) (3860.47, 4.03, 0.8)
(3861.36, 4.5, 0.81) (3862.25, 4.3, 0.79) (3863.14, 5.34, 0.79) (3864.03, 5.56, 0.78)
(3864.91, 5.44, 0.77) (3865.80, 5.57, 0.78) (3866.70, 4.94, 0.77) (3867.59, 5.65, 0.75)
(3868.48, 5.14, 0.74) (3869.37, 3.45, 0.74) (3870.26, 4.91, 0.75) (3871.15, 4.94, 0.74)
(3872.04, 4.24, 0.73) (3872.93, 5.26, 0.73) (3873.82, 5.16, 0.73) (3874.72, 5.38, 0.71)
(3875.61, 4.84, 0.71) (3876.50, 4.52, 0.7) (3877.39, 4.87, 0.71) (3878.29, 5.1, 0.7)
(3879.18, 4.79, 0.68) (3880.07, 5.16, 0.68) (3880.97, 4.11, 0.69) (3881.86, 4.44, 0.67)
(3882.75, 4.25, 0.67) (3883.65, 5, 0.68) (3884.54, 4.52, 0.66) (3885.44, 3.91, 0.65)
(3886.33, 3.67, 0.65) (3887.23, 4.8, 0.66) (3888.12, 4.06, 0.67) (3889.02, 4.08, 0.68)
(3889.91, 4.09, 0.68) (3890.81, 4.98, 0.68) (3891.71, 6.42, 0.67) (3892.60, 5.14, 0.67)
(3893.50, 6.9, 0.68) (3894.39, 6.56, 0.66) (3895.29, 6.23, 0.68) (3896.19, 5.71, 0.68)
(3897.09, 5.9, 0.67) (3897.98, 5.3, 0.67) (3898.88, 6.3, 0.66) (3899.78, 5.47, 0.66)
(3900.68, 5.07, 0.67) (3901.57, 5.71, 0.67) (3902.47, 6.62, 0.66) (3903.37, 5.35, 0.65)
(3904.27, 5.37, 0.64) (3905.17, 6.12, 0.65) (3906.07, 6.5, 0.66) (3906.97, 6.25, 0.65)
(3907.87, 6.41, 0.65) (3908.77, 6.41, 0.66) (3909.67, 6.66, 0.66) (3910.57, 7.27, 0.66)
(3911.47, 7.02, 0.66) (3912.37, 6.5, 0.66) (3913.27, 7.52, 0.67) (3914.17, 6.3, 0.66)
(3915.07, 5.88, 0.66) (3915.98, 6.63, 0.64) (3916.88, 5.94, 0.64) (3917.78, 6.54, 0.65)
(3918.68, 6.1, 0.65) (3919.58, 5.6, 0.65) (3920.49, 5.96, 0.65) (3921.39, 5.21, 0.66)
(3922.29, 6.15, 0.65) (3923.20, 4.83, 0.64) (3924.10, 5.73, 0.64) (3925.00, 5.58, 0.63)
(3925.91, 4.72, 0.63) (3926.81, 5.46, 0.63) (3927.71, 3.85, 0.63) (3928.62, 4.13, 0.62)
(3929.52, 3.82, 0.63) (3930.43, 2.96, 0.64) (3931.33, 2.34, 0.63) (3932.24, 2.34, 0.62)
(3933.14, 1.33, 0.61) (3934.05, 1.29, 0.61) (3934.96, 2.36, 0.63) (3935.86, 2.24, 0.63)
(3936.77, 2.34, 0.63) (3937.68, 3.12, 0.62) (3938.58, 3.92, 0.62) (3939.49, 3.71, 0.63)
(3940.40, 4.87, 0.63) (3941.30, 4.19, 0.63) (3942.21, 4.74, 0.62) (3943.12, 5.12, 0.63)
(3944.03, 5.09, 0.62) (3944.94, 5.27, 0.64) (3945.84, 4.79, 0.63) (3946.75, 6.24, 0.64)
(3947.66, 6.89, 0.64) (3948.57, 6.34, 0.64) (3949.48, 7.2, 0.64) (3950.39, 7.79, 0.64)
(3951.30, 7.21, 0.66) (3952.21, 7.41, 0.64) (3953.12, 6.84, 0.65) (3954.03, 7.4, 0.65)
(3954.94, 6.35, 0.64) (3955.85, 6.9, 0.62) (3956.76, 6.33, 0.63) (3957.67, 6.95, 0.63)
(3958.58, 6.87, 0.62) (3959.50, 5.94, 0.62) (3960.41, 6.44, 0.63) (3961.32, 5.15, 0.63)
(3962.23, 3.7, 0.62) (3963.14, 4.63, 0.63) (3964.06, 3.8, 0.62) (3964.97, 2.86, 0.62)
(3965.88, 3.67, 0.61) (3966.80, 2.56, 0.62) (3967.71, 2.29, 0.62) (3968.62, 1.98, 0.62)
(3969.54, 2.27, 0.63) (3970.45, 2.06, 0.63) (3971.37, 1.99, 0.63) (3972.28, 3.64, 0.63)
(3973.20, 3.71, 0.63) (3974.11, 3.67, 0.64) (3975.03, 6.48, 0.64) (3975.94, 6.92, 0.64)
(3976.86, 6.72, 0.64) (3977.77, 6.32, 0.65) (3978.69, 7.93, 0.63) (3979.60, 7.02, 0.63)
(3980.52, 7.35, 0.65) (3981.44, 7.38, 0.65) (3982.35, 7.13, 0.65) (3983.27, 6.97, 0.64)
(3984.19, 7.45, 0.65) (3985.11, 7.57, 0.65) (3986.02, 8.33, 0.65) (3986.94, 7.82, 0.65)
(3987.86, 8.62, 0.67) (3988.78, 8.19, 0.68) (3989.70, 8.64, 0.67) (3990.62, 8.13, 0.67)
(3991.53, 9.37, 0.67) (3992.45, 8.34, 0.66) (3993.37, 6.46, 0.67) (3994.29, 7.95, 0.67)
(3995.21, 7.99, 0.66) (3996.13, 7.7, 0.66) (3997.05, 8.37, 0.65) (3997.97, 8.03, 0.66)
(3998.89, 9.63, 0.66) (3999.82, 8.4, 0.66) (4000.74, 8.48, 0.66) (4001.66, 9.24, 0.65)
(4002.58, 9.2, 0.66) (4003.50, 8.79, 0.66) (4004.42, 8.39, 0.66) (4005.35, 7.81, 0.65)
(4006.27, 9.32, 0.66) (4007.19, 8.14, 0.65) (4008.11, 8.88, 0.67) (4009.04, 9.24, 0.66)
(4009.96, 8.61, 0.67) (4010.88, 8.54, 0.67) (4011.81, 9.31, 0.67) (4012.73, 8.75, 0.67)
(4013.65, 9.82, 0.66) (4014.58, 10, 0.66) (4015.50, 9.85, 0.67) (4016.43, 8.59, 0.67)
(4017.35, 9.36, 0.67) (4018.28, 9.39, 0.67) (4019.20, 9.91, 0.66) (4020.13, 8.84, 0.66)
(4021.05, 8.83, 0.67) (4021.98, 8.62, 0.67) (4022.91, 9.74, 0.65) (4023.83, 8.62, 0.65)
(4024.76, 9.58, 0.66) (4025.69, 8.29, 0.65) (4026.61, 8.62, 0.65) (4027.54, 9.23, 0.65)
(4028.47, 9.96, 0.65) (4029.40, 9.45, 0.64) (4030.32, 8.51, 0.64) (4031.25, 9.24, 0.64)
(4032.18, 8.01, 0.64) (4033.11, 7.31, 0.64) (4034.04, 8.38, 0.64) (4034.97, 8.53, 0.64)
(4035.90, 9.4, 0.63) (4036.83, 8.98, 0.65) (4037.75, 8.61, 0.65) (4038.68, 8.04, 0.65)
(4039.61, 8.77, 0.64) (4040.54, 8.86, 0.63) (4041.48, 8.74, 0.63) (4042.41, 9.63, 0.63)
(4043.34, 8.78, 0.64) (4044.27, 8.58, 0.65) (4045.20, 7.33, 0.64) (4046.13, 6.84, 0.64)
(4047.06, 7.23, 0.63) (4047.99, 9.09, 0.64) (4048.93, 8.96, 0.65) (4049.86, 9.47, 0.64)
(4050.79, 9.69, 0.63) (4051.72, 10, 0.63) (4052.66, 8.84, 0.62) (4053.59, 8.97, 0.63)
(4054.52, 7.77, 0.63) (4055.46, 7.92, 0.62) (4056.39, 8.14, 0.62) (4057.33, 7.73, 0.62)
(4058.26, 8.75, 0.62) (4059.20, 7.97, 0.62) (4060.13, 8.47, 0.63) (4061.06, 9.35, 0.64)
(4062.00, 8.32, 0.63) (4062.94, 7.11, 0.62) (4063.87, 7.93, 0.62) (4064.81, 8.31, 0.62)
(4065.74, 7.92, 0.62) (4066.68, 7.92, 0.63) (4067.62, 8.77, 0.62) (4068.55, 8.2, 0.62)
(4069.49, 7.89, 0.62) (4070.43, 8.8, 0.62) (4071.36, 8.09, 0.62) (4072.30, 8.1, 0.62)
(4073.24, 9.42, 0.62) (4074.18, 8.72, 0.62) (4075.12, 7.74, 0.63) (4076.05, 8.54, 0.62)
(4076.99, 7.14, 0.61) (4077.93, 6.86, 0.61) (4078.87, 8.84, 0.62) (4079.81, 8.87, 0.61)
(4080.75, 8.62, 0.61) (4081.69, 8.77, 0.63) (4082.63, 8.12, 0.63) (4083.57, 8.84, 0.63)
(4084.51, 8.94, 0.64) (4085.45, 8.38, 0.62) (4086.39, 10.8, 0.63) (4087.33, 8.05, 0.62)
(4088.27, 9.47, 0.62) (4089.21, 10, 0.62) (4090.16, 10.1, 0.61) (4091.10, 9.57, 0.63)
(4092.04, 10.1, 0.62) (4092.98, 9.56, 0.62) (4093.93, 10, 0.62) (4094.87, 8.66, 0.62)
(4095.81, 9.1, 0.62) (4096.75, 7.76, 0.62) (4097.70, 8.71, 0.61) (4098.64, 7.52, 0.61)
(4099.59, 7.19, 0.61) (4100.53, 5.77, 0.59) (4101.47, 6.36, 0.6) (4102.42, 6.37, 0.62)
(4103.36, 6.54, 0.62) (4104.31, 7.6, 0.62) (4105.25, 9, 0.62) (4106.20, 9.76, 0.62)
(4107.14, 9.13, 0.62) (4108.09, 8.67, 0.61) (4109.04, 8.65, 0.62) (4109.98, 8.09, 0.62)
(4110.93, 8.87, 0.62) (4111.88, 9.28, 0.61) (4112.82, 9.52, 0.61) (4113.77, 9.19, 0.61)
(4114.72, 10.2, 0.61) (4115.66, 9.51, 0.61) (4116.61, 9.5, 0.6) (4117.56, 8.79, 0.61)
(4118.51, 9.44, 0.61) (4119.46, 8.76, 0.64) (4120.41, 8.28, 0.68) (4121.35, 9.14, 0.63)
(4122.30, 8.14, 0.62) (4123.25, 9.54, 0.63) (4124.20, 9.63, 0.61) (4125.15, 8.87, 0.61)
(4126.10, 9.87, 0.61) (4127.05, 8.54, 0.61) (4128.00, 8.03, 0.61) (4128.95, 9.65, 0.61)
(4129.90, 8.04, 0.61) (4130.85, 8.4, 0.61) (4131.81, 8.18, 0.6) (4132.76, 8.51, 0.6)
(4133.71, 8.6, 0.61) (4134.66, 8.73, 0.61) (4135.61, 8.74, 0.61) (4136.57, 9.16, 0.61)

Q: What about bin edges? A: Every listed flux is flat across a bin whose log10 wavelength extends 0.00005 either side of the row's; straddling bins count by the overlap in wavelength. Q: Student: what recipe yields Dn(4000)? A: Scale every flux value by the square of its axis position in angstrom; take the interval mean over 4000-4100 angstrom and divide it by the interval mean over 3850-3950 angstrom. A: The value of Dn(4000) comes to 1.86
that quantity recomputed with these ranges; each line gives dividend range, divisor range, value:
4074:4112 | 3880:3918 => 1.66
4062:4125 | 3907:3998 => 1.63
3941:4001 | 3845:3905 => 1.31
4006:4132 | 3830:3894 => 2.09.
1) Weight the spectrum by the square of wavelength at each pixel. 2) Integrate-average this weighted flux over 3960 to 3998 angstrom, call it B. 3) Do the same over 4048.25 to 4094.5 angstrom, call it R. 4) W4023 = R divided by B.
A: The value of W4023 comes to 1.51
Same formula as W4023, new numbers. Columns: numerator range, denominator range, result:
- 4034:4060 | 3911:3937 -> 1.93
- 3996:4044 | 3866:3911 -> 1.80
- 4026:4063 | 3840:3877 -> 1.97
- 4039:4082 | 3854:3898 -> 1.87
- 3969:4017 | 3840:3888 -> 1.72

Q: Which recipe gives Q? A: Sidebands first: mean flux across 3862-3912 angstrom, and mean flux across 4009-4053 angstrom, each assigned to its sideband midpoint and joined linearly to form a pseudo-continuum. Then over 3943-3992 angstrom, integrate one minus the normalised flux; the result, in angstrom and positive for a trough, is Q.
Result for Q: 9.10 angstrom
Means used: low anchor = 5.31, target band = 5.97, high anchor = 8.89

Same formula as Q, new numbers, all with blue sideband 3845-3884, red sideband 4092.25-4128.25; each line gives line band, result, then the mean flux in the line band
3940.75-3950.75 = 0.6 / 5.76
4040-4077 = -2.7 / 8.42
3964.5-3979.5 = 5.5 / 4.14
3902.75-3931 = -0.5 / 5.76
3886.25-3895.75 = 0.1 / 5.23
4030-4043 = -2.0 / 8.64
